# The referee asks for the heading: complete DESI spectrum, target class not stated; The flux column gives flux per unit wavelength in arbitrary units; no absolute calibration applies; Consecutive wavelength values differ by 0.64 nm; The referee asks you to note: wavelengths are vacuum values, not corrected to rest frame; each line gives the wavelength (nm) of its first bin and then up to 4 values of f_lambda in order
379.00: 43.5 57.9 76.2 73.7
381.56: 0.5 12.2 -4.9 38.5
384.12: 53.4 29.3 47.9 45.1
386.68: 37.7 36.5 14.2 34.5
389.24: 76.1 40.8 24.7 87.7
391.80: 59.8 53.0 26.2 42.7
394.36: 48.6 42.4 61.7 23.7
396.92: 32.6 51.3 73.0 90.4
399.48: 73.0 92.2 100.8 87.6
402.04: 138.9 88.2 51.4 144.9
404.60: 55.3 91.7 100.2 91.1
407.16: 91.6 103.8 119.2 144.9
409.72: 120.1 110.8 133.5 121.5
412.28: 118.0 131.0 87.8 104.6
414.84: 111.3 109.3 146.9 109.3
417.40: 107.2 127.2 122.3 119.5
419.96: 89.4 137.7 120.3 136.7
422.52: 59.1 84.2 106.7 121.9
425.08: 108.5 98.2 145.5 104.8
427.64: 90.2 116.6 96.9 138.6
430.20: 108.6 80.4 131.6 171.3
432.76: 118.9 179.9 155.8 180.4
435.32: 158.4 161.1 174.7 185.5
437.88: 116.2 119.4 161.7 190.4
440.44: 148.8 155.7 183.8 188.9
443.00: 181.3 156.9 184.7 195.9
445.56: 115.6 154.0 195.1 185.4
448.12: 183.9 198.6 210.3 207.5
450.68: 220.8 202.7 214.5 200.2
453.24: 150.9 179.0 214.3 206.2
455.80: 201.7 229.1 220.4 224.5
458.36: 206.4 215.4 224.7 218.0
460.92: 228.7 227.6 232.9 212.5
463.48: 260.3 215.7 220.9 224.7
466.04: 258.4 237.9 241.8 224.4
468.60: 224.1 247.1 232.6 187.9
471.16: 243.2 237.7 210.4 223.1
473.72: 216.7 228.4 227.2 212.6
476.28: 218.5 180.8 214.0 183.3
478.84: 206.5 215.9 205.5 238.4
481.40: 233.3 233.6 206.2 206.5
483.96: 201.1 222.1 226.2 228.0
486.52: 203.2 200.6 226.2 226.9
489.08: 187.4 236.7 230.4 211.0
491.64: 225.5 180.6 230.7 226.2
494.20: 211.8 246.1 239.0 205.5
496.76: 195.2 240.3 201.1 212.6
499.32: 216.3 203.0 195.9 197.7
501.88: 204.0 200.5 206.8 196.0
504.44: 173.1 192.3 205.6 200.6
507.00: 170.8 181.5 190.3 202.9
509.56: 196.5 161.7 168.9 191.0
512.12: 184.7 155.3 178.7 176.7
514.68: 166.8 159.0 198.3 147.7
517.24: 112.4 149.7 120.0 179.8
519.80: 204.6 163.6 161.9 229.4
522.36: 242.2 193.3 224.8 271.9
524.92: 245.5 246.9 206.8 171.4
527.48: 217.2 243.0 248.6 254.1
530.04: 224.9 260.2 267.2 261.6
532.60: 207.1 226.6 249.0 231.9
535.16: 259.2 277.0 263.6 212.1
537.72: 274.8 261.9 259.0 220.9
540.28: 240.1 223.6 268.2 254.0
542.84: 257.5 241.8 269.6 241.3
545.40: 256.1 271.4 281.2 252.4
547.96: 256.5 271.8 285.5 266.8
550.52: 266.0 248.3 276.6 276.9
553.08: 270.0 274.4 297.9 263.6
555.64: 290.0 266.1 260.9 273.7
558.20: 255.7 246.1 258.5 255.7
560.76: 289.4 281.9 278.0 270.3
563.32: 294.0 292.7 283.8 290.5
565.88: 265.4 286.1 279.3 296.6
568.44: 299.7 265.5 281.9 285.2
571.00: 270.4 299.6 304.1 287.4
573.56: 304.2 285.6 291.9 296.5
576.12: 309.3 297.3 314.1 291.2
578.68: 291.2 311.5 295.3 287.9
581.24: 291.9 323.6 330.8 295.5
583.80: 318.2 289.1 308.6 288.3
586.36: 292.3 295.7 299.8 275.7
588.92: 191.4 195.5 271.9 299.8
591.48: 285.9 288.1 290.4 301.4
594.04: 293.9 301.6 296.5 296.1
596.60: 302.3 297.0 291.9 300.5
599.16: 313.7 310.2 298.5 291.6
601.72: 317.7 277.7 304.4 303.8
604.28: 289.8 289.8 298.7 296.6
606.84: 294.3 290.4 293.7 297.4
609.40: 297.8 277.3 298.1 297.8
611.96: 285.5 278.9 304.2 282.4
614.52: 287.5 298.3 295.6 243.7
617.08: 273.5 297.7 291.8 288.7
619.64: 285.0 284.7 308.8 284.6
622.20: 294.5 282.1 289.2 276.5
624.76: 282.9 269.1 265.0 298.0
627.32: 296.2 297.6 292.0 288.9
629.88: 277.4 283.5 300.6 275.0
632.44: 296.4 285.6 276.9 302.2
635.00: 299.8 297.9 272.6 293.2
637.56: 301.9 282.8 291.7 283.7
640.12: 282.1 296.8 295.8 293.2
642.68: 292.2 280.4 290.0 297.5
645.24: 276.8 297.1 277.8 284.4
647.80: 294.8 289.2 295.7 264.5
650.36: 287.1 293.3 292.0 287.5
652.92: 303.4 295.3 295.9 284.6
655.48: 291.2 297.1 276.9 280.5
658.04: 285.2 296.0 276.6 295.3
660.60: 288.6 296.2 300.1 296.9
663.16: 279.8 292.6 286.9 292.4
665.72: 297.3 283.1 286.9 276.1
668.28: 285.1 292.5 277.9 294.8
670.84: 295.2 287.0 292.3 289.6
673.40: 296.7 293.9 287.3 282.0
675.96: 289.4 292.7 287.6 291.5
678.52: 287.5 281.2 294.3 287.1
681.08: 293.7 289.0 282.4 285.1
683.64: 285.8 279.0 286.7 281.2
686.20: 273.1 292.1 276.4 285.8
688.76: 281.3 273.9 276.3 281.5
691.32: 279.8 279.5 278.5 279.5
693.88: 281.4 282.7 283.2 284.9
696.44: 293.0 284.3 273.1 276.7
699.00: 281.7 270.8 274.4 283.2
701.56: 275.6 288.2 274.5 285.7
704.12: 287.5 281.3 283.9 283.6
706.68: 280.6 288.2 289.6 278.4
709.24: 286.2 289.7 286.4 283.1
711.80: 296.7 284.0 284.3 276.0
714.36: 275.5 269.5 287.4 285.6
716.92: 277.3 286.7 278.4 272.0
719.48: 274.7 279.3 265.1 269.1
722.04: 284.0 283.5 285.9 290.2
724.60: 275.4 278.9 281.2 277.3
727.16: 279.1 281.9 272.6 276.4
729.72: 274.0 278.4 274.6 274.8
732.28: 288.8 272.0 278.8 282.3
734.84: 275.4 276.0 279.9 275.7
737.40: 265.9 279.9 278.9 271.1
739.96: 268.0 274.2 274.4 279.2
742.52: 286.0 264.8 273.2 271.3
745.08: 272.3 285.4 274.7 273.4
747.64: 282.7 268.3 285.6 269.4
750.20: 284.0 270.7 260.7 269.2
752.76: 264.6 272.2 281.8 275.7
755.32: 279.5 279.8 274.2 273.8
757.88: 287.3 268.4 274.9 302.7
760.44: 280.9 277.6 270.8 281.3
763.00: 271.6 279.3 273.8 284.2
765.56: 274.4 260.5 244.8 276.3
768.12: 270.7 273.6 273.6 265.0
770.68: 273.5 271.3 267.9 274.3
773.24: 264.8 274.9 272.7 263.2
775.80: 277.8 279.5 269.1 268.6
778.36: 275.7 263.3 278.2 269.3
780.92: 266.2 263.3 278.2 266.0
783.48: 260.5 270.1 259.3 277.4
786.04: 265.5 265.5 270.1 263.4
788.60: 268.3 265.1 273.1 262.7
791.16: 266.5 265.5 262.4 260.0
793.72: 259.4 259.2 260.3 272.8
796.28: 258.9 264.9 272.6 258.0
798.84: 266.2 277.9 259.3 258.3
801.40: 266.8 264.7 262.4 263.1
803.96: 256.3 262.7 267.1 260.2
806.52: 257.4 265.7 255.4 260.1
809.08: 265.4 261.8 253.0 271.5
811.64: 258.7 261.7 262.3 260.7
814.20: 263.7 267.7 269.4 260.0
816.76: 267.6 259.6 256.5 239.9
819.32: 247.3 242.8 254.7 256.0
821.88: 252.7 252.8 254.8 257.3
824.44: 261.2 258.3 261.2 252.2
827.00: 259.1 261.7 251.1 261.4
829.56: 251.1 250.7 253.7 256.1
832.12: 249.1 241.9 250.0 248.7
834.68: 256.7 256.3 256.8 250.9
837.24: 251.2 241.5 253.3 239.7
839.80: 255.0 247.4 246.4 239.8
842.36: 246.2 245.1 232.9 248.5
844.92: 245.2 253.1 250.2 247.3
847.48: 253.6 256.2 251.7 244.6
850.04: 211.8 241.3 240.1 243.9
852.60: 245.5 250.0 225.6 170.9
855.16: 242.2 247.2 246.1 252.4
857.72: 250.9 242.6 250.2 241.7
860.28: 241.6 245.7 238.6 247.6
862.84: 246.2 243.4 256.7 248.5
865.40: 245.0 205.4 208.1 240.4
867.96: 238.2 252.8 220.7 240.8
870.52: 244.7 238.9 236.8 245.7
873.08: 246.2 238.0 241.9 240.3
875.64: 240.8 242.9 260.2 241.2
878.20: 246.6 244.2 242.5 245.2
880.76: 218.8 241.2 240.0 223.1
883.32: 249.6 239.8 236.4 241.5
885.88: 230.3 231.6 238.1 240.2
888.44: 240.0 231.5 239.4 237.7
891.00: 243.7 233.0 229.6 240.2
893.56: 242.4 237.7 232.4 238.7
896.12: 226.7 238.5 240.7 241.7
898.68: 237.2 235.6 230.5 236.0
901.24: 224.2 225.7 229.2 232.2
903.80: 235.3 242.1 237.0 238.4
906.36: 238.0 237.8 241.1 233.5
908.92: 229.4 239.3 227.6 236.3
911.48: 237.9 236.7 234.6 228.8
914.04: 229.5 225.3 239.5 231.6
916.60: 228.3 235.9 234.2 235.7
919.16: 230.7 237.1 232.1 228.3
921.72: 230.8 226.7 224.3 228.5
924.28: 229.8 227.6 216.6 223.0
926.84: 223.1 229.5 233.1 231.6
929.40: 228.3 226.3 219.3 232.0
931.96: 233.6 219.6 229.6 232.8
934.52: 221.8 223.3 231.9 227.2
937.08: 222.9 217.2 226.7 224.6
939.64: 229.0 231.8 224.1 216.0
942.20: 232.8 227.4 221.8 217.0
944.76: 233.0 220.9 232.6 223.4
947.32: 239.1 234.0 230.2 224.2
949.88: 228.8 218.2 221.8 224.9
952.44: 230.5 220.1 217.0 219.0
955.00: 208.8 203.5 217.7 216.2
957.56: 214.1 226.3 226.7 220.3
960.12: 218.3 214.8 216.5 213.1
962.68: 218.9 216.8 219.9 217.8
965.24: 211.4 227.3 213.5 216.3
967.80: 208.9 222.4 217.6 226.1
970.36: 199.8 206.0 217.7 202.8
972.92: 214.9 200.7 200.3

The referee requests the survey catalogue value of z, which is 0.000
